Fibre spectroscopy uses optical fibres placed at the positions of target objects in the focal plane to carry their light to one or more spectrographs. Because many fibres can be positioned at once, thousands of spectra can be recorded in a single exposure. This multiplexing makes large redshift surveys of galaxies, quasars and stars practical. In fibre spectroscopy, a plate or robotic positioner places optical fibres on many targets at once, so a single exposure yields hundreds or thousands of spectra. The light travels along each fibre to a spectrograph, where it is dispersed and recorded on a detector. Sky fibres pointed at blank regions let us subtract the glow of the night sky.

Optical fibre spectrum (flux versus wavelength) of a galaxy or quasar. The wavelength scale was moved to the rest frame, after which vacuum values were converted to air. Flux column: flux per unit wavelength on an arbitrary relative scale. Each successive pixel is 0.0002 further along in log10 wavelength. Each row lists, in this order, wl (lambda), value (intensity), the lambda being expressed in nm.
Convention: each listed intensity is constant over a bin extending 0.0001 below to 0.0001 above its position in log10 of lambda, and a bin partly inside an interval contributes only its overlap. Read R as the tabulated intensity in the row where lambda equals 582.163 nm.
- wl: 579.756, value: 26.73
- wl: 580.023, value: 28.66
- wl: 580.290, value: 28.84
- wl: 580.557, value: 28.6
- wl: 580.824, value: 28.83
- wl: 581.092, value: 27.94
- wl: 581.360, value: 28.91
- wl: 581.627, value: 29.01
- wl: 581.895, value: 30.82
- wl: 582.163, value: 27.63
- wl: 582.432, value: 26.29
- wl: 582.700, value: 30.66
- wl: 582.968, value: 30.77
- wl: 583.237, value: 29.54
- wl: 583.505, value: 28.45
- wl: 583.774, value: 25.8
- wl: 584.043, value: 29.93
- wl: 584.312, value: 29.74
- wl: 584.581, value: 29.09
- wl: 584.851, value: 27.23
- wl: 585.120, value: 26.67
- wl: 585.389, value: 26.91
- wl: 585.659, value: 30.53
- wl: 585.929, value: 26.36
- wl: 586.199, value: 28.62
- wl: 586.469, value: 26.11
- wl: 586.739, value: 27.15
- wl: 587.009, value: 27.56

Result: 27.63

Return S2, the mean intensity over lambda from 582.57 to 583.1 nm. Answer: 30.7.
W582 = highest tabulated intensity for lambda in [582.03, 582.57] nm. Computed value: 27.63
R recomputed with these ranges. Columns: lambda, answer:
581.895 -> 30.82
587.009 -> 27.56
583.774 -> 25.8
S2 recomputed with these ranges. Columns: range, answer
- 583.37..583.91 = 27.2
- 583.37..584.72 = 28.6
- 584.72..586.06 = 27.6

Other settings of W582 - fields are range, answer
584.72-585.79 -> 30.53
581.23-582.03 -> 30.82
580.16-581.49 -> 28.91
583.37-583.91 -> 28.45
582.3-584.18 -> 30.77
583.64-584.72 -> 29.93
